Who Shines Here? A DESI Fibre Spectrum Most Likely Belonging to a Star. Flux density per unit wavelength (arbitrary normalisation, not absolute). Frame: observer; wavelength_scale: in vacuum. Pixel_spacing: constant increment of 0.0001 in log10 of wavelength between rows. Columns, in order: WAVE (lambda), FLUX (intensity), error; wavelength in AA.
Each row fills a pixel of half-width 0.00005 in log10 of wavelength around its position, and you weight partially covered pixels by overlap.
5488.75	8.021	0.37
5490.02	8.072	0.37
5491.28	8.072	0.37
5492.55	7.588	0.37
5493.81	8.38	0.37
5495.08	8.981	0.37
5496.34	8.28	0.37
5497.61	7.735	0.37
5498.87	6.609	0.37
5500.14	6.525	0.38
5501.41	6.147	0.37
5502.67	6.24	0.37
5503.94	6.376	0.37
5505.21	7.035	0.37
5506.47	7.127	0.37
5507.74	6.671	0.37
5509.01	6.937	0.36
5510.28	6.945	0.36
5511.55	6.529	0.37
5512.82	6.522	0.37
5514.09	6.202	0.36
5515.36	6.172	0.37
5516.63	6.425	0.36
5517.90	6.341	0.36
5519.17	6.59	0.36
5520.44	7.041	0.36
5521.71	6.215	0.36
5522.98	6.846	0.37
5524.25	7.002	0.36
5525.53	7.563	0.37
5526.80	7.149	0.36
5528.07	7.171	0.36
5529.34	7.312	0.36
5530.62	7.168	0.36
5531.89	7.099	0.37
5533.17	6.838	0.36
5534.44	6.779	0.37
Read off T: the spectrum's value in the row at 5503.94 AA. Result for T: 6.376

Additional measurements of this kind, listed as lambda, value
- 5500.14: 6.525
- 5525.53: 7.563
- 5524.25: 7.002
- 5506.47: 7.127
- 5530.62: 7.168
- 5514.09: 6.202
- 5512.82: 6.522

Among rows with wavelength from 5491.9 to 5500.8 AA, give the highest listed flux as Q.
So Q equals 8.981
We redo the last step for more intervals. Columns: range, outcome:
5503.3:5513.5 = 7.127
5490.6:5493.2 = 8.072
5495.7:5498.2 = 8.28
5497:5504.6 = 7.735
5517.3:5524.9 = 7.041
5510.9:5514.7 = 6.529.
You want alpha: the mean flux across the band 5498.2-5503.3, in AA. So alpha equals 6.4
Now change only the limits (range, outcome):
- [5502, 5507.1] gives 6.7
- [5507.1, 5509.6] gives 6.79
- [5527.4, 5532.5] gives 7.19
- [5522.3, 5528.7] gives 7.14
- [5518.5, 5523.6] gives 6.68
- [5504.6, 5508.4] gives 6.95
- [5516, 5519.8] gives 6.45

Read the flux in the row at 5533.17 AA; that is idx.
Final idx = 6.838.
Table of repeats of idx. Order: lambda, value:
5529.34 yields 7.312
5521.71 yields 6.215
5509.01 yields 6.937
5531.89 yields 7.099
